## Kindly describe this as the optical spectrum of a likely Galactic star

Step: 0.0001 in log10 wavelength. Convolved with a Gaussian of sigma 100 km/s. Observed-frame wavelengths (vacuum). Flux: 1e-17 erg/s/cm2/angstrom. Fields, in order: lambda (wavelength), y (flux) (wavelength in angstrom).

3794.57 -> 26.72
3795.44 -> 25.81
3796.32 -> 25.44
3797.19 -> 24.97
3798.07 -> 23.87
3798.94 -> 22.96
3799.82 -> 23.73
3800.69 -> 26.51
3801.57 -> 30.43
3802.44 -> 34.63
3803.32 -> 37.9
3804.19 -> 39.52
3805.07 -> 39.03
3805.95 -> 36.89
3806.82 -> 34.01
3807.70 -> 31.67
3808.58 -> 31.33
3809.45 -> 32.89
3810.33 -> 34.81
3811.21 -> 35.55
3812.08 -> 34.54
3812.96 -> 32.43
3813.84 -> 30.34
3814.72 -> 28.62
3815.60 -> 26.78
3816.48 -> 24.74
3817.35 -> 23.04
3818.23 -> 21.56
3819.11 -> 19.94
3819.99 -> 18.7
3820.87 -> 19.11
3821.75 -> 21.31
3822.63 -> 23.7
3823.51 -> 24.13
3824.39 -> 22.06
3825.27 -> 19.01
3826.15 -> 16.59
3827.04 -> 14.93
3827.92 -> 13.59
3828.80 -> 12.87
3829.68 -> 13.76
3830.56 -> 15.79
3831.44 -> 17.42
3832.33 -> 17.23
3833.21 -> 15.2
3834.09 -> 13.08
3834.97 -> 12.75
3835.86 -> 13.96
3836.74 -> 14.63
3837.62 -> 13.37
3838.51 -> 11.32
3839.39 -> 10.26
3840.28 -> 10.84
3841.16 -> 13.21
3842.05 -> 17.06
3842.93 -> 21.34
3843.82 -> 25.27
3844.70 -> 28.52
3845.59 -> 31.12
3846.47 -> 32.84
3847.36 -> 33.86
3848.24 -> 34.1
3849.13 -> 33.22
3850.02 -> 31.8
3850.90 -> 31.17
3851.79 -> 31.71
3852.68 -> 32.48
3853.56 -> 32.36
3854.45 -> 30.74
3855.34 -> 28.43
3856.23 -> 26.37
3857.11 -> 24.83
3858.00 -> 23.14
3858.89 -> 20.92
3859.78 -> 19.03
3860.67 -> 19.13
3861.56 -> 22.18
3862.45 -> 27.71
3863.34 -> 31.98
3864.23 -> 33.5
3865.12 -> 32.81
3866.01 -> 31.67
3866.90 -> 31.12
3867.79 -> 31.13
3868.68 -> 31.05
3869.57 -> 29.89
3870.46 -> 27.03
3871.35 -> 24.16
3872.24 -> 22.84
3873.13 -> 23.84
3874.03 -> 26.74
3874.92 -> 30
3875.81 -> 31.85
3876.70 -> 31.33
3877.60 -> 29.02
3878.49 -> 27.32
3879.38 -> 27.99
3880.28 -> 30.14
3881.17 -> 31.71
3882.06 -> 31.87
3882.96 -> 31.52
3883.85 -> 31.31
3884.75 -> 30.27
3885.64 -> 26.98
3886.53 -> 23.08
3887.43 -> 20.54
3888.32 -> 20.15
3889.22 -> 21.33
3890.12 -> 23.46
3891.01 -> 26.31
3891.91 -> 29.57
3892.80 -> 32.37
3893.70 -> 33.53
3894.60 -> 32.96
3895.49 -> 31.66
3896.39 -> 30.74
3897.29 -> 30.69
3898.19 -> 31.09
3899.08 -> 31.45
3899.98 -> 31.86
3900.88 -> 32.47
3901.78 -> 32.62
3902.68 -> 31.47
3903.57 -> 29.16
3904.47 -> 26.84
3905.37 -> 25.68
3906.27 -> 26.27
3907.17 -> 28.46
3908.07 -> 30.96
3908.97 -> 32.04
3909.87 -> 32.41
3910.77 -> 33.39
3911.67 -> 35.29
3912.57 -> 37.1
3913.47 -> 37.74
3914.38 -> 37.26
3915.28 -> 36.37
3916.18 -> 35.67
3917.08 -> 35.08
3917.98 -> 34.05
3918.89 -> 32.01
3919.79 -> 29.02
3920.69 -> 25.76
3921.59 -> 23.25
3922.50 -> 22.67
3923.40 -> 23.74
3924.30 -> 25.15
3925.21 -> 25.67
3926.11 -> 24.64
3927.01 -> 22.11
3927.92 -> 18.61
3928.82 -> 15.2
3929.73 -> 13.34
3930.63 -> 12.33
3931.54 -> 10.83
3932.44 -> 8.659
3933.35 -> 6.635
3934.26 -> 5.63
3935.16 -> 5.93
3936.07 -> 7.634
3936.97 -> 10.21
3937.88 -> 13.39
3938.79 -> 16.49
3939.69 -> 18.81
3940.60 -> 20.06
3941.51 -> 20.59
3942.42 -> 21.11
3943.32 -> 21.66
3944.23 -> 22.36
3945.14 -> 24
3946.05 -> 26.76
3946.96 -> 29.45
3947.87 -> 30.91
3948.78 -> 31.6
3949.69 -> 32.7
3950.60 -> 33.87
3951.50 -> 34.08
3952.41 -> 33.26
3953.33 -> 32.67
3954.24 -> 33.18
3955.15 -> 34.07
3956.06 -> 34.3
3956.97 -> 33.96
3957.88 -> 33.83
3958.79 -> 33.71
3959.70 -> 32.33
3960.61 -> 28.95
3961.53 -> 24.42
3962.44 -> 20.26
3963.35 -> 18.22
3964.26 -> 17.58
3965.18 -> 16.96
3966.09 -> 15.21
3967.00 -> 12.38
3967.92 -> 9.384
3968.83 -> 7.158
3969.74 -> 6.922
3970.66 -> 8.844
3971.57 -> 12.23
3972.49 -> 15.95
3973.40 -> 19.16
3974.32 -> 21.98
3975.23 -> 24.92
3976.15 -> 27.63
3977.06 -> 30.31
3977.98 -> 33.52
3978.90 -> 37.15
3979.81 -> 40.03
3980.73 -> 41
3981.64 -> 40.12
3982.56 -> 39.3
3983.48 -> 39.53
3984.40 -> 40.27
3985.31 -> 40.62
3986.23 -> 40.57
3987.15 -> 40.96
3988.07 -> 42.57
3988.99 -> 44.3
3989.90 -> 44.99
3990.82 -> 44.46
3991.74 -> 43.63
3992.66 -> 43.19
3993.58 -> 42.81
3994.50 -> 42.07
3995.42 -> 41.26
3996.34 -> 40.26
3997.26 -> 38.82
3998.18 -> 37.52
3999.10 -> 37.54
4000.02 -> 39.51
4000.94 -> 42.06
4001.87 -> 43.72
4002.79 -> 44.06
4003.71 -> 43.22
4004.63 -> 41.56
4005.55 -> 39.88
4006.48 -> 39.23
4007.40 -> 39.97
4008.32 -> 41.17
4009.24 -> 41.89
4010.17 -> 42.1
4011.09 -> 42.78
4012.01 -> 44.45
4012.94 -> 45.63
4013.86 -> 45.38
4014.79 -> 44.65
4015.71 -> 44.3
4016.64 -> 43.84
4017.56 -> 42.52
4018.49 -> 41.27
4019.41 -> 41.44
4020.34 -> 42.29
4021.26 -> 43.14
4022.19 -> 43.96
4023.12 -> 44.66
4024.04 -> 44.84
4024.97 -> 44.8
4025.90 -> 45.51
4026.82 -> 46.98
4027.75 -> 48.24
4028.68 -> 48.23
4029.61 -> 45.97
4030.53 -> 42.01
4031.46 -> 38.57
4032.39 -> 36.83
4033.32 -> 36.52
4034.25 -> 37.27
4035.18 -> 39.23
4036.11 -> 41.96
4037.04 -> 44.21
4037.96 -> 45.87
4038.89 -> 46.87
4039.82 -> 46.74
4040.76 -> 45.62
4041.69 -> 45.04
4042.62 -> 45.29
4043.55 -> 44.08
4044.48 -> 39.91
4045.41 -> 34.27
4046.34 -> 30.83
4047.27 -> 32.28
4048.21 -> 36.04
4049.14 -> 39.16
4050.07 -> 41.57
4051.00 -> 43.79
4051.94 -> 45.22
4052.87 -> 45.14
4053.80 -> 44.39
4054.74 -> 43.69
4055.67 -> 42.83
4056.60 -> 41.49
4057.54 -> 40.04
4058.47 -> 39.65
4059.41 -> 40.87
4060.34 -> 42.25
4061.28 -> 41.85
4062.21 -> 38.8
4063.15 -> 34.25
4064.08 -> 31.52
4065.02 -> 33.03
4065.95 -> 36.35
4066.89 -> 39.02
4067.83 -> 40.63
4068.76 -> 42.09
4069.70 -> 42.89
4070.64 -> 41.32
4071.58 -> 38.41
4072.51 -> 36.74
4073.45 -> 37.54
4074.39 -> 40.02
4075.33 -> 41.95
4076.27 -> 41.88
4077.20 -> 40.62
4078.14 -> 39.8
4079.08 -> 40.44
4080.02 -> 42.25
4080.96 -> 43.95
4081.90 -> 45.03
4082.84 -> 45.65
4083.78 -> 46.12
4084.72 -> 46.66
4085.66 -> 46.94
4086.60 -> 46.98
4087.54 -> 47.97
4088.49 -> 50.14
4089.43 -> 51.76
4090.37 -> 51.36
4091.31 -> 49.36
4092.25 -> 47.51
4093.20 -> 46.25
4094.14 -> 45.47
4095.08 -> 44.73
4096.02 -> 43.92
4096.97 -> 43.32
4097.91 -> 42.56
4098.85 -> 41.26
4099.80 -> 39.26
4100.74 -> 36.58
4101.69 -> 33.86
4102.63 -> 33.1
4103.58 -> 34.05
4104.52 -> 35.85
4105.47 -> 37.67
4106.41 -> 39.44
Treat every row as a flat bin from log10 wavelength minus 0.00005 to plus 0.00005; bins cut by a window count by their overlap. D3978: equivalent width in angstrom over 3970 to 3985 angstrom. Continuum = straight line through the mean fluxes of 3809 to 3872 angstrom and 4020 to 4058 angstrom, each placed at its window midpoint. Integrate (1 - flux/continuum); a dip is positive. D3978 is 3.1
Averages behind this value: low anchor 24.1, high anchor 42.3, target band 29.3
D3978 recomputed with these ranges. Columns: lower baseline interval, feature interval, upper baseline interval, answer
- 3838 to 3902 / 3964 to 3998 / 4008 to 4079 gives 5.2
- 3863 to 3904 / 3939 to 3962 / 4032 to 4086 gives 3.4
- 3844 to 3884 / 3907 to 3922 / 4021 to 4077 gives -0.2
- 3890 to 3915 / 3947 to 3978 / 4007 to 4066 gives 9.8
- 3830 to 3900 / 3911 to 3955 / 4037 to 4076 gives 9.8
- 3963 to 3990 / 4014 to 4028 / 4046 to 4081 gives -4.3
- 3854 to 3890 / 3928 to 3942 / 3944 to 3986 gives 7.6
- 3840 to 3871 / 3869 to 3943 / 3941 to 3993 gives 6.2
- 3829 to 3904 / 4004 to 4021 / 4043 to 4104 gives -2.6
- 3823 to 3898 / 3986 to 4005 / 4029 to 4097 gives -2.9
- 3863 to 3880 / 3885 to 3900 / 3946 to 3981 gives 0.2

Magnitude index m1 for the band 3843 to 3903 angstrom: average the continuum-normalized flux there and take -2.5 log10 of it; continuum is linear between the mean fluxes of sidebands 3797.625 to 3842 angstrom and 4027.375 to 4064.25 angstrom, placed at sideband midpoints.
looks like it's -0.06 mag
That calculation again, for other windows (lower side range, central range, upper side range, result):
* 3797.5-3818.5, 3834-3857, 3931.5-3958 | 0.19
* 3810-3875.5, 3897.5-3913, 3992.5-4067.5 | -0.04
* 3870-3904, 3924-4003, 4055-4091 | 0.25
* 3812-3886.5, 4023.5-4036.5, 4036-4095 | -0.09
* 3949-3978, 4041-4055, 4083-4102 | -0.08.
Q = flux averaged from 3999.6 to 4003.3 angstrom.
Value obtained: 42.3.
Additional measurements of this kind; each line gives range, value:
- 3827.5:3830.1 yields 13.4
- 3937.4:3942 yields 17.8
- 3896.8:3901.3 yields 31.5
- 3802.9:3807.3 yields 37.4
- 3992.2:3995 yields 42.6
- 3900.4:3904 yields 31.5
